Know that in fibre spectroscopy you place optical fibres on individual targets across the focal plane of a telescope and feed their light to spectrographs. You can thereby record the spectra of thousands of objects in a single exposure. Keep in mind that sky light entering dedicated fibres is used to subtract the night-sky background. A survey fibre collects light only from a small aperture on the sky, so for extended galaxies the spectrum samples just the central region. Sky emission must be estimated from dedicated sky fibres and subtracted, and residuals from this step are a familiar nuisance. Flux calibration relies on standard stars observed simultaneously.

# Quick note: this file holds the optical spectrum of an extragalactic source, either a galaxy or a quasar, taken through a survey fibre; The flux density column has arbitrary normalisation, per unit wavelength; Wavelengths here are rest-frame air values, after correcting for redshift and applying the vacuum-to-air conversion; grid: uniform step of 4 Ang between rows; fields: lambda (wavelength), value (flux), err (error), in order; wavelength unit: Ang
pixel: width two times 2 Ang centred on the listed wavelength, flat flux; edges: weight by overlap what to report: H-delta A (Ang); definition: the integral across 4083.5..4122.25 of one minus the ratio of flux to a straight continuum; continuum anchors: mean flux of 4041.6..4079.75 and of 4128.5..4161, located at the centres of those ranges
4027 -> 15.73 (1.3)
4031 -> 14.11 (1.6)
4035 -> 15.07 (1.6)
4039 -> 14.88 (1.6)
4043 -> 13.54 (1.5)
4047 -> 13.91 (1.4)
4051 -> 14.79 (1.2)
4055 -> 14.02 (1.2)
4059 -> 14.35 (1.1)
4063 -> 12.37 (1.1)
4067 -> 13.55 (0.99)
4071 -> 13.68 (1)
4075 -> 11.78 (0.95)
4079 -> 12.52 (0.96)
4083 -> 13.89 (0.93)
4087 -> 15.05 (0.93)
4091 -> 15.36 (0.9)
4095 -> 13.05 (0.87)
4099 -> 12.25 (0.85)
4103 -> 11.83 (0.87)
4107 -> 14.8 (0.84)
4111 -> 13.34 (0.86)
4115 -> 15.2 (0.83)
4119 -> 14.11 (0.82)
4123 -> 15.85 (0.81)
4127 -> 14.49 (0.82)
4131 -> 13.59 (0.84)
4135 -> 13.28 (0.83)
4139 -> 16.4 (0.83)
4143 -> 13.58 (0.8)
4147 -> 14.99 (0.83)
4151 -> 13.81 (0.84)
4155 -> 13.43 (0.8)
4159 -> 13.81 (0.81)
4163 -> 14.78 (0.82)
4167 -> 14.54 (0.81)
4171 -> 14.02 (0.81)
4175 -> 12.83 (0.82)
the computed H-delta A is -0.4 Ang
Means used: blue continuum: 13.5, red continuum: 14.1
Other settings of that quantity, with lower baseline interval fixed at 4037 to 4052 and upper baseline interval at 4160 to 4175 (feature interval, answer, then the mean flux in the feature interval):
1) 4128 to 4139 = 0.1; 14.1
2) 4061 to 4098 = 2.1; 13.4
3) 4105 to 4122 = -0.3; 14.5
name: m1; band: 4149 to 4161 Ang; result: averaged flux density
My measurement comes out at 13.7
